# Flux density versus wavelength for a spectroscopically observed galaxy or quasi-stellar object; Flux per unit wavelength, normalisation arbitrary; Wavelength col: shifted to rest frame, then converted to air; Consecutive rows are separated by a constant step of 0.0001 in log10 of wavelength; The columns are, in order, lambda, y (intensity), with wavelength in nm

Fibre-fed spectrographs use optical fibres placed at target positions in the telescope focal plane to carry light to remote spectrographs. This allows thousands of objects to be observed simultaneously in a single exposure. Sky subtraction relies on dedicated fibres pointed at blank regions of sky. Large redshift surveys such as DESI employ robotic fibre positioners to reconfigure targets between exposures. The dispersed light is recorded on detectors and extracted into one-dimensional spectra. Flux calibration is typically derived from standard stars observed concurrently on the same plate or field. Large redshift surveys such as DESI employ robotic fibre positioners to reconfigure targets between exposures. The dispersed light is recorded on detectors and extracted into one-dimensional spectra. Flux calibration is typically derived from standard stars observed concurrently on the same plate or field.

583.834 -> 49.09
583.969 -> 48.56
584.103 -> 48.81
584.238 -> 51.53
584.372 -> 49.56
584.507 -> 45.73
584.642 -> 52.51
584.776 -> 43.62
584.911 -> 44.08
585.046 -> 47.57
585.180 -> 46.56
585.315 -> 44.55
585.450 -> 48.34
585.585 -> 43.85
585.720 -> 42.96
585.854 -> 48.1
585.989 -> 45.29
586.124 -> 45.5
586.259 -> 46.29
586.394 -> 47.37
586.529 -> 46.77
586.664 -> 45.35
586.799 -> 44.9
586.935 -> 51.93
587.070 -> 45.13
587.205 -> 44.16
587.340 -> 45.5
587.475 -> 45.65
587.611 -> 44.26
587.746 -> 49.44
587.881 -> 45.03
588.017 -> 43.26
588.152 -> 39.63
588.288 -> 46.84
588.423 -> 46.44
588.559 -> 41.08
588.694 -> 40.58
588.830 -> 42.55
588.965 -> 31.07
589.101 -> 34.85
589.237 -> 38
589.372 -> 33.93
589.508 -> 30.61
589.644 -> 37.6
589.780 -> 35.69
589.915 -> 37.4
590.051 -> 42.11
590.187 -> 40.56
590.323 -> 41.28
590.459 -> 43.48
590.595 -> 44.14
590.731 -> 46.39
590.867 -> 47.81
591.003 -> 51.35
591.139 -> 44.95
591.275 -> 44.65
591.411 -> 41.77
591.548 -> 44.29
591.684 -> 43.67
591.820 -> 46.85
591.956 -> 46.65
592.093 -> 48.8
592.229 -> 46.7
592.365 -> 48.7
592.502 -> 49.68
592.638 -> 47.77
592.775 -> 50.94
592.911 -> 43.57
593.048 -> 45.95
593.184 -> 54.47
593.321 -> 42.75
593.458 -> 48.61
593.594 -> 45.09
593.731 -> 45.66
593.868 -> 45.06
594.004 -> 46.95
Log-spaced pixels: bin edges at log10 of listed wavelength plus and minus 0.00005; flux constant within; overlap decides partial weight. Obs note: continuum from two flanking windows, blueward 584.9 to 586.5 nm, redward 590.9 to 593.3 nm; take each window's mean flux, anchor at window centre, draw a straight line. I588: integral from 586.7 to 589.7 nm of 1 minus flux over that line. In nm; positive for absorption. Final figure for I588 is 0.28 nm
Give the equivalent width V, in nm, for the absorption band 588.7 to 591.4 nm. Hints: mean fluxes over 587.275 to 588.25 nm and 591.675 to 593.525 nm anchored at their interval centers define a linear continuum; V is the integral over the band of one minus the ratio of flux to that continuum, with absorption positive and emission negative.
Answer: 0.33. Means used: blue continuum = 44.7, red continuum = 47.6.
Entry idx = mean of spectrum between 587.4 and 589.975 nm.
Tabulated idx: 40.2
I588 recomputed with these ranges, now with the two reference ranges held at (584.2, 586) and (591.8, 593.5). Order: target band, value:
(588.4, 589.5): 0.220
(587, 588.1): 0.043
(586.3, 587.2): 0.005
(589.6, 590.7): 0.160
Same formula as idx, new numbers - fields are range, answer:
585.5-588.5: 45.6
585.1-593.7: 44.3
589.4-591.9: 42.4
